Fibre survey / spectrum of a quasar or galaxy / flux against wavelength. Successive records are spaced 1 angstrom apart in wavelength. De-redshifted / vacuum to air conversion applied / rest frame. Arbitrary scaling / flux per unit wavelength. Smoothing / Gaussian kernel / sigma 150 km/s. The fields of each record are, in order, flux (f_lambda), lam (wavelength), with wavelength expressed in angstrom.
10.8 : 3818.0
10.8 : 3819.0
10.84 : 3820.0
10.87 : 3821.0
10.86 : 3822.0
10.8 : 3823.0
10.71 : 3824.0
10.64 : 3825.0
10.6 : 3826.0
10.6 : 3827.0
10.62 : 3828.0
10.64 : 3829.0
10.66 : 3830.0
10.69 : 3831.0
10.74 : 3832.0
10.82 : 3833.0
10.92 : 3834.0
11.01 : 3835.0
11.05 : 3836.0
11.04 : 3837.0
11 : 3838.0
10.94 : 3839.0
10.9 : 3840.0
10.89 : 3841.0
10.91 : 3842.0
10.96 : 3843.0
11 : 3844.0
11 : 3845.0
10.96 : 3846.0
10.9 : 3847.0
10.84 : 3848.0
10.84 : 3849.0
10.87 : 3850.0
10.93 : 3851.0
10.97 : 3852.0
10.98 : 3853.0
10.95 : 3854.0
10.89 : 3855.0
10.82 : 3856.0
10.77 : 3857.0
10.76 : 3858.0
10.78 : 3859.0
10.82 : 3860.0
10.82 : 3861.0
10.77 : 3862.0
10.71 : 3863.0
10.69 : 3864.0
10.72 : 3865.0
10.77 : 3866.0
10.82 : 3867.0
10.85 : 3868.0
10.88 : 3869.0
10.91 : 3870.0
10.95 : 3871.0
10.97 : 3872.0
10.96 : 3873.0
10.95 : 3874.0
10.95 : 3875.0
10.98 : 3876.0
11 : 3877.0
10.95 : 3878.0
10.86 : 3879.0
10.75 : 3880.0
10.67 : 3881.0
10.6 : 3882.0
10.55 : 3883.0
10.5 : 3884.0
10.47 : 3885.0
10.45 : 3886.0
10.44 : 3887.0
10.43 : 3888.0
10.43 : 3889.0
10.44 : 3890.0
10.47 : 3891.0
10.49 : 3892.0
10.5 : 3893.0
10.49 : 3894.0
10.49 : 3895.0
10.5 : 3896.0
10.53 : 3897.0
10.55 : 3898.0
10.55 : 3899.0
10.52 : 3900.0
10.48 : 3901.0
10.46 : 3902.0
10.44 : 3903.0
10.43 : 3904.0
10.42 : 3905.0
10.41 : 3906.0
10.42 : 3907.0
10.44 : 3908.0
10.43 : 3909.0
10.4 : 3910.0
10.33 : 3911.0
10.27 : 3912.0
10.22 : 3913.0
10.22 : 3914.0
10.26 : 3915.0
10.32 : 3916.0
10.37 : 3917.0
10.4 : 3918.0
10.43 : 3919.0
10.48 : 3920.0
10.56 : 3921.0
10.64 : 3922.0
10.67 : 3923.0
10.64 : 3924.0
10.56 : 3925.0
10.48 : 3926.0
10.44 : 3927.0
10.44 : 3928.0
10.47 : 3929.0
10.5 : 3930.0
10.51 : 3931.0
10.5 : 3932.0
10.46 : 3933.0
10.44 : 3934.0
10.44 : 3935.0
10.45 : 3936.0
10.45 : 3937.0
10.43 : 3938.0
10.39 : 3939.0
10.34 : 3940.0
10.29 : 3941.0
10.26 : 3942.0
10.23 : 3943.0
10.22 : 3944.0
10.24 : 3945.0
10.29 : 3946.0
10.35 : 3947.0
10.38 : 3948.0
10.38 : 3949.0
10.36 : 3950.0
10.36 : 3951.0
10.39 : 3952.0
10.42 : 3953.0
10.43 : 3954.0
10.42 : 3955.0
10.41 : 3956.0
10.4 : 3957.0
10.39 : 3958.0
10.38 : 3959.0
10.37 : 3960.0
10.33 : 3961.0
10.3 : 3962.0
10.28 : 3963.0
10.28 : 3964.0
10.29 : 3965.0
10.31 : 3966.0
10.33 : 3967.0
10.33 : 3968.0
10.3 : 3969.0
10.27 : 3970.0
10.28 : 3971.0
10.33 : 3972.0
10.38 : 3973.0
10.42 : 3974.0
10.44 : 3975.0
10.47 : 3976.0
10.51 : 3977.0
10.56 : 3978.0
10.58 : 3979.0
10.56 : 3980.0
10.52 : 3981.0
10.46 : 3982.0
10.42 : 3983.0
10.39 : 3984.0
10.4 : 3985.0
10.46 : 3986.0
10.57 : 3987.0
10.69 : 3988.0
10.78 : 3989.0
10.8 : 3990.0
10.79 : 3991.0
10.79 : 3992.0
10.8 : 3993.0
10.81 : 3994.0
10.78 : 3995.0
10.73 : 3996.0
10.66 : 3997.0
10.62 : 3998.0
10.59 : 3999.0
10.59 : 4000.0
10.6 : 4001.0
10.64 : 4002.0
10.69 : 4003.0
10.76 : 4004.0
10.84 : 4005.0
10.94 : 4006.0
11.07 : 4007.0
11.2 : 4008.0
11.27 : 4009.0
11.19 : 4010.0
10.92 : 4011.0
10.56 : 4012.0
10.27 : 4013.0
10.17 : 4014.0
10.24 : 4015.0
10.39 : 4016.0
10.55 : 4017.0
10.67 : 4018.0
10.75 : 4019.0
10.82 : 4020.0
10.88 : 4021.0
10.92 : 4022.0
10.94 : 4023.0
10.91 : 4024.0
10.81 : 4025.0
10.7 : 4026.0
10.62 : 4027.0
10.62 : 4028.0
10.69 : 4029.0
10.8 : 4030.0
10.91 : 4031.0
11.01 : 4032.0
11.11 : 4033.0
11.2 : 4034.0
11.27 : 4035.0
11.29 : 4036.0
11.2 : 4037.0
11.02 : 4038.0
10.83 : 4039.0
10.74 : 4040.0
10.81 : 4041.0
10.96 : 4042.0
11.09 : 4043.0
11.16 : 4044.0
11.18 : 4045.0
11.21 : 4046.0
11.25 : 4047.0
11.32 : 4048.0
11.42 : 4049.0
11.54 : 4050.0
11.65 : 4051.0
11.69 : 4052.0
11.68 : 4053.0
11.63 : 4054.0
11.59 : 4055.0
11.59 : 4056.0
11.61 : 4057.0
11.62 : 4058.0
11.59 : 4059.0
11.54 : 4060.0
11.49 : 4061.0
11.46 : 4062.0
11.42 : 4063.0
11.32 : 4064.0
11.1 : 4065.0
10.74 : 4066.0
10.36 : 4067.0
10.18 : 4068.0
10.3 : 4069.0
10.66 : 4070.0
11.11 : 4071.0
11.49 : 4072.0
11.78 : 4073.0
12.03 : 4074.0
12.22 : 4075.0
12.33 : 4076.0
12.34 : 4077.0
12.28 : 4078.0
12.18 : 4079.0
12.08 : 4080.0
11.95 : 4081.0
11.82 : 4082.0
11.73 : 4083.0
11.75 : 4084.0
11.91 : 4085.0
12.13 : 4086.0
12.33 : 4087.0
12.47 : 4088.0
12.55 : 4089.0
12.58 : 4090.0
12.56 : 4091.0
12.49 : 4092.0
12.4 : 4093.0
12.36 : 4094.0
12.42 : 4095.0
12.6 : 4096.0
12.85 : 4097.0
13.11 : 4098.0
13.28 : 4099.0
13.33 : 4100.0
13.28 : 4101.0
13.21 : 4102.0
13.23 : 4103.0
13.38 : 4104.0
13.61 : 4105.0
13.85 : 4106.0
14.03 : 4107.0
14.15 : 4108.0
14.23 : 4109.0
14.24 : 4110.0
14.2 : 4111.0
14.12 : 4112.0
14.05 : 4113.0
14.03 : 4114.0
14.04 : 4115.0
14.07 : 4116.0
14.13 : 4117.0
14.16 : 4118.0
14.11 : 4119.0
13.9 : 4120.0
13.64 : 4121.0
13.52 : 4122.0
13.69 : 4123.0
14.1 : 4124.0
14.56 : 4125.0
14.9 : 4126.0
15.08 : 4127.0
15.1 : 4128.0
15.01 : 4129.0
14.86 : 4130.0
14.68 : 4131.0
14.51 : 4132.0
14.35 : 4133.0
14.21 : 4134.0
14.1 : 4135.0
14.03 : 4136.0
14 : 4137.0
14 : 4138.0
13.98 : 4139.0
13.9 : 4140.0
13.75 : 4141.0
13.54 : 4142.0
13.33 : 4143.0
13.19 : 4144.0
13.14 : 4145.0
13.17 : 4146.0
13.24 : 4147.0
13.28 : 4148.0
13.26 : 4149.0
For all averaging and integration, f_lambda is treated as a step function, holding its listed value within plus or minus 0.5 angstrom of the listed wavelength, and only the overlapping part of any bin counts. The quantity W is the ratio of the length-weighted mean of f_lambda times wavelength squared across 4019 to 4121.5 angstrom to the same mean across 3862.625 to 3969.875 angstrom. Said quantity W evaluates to 1.24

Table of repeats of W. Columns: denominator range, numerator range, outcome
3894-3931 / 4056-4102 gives 1.24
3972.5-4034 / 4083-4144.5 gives 1.34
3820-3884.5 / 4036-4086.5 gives 1.17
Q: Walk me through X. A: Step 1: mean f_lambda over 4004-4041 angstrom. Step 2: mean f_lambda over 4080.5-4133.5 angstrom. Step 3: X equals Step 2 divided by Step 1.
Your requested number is 1.24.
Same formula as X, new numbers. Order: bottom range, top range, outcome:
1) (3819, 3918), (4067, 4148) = 1.23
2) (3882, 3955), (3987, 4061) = 1.05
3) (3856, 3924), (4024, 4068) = 1.05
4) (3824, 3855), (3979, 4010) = 0.99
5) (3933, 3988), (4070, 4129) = 1.26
